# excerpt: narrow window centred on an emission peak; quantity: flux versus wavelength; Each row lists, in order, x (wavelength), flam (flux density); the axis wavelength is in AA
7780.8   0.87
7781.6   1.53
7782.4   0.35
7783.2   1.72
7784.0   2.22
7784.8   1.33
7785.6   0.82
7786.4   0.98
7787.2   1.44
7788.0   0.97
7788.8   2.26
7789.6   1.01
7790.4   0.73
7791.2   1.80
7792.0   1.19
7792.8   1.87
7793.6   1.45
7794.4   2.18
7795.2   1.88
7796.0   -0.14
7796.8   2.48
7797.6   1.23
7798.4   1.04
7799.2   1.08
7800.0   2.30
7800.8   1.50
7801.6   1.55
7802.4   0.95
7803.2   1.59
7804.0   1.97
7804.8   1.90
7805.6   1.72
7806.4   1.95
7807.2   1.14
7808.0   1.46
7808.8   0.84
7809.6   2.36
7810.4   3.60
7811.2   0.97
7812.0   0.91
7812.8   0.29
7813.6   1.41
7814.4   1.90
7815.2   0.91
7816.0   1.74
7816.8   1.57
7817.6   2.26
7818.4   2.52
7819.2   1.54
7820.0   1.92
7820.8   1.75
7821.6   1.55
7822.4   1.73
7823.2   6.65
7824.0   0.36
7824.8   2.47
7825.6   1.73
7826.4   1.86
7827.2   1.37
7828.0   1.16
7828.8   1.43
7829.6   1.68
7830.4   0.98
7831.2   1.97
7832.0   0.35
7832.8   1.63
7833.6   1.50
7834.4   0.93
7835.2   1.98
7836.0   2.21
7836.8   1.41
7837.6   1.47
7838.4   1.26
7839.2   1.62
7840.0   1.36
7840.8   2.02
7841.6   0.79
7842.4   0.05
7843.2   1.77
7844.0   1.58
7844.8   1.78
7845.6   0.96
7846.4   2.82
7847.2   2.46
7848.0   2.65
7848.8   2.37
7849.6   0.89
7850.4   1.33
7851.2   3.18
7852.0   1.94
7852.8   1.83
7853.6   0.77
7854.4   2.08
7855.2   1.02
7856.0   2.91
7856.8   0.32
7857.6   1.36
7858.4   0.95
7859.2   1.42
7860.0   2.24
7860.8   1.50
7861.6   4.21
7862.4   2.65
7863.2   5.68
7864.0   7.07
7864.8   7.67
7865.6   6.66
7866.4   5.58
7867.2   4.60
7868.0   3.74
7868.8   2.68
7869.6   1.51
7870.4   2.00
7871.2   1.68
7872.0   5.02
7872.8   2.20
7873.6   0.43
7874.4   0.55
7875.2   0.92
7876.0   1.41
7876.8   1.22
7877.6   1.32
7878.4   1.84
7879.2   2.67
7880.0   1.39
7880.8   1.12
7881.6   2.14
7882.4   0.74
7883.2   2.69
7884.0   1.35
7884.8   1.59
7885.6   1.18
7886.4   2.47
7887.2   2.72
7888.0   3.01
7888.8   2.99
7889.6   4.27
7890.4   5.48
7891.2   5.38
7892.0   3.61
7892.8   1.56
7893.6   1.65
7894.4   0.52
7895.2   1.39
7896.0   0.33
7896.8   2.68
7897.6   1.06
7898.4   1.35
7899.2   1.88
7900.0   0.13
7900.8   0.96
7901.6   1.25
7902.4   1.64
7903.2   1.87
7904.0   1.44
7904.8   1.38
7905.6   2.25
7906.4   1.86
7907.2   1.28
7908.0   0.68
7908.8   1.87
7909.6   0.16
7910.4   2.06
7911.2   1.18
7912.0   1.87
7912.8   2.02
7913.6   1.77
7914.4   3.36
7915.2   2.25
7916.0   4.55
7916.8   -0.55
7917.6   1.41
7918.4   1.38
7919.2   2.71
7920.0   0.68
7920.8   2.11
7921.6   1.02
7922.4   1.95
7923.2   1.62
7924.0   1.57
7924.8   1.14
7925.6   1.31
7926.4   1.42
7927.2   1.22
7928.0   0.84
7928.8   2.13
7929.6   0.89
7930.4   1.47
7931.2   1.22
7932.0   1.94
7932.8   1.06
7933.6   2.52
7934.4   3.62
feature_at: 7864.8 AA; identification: Halpha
